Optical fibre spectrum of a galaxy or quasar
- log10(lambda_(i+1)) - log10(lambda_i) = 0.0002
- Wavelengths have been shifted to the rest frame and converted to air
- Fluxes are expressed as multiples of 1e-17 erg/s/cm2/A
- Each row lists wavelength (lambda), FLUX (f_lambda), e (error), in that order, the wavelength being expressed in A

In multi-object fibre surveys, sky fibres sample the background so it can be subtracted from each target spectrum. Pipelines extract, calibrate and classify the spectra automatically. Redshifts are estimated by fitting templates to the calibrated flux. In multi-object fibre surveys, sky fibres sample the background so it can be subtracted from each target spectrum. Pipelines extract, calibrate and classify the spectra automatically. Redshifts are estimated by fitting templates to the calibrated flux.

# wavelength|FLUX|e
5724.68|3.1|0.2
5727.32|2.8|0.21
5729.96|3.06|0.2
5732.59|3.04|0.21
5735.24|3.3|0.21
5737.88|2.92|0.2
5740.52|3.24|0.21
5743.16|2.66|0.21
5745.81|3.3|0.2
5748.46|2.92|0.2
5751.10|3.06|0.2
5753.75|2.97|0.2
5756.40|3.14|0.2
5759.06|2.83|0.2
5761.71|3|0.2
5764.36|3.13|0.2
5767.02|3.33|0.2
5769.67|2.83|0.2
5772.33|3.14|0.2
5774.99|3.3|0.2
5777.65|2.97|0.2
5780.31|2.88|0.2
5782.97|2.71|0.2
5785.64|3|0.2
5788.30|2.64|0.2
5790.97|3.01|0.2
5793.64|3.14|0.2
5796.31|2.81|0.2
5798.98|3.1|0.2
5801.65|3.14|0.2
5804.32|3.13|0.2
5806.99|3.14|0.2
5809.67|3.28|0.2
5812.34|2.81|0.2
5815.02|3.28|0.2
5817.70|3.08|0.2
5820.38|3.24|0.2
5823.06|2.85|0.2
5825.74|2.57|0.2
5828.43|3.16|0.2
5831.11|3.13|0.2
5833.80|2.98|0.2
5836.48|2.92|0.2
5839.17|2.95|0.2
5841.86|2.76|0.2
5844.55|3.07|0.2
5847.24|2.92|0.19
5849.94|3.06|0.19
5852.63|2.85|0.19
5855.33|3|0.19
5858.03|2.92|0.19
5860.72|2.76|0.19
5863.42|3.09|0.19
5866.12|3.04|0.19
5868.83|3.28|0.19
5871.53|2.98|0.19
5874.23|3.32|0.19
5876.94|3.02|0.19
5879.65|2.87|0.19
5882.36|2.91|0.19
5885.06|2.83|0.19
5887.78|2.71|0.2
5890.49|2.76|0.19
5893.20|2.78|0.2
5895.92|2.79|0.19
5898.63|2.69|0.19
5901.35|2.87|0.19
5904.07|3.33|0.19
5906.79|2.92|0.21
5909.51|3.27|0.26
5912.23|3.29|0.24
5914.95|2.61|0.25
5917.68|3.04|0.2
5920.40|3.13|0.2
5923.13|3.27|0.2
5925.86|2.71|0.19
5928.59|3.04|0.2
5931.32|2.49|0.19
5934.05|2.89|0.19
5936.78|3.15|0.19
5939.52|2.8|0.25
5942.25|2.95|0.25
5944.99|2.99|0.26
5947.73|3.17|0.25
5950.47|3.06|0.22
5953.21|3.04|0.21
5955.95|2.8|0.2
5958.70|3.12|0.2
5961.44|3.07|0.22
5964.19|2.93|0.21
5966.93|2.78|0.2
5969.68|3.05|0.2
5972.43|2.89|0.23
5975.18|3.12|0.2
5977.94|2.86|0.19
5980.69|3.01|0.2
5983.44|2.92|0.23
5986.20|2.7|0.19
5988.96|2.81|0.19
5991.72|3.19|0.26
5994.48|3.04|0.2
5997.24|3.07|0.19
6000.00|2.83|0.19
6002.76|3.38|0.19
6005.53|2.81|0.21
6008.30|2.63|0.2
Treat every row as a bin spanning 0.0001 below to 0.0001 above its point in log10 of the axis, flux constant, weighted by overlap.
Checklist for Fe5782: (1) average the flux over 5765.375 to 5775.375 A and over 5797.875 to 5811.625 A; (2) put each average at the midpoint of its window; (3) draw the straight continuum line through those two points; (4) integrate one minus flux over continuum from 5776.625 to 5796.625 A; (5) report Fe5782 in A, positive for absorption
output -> 1.5 A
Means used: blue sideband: 3.13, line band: 2.9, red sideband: 3.15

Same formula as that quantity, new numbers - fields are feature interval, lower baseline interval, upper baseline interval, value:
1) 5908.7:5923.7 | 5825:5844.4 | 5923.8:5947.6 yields -0.90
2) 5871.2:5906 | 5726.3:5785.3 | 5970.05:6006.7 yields 0.99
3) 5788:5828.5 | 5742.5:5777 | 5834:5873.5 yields -0.21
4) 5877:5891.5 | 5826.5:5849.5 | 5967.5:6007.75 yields 0.68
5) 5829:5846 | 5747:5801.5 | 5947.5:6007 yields 0.09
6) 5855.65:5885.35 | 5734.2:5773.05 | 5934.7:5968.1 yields 0.05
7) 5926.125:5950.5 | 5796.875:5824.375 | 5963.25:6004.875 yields 0.58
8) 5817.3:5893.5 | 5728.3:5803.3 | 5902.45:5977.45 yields 1.19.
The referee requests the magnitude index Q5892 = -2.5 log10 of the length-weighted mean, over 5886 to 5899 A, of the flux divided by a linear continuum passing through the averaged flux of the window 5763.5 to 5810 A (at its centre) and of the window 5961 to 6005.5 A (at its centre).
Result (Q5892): 0.09 mag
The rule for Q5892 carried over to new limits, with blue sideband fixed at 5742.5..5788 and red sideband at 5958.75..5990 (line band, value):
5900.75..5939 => -0.02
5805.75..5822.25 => -0.05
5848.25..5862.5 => 0.02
